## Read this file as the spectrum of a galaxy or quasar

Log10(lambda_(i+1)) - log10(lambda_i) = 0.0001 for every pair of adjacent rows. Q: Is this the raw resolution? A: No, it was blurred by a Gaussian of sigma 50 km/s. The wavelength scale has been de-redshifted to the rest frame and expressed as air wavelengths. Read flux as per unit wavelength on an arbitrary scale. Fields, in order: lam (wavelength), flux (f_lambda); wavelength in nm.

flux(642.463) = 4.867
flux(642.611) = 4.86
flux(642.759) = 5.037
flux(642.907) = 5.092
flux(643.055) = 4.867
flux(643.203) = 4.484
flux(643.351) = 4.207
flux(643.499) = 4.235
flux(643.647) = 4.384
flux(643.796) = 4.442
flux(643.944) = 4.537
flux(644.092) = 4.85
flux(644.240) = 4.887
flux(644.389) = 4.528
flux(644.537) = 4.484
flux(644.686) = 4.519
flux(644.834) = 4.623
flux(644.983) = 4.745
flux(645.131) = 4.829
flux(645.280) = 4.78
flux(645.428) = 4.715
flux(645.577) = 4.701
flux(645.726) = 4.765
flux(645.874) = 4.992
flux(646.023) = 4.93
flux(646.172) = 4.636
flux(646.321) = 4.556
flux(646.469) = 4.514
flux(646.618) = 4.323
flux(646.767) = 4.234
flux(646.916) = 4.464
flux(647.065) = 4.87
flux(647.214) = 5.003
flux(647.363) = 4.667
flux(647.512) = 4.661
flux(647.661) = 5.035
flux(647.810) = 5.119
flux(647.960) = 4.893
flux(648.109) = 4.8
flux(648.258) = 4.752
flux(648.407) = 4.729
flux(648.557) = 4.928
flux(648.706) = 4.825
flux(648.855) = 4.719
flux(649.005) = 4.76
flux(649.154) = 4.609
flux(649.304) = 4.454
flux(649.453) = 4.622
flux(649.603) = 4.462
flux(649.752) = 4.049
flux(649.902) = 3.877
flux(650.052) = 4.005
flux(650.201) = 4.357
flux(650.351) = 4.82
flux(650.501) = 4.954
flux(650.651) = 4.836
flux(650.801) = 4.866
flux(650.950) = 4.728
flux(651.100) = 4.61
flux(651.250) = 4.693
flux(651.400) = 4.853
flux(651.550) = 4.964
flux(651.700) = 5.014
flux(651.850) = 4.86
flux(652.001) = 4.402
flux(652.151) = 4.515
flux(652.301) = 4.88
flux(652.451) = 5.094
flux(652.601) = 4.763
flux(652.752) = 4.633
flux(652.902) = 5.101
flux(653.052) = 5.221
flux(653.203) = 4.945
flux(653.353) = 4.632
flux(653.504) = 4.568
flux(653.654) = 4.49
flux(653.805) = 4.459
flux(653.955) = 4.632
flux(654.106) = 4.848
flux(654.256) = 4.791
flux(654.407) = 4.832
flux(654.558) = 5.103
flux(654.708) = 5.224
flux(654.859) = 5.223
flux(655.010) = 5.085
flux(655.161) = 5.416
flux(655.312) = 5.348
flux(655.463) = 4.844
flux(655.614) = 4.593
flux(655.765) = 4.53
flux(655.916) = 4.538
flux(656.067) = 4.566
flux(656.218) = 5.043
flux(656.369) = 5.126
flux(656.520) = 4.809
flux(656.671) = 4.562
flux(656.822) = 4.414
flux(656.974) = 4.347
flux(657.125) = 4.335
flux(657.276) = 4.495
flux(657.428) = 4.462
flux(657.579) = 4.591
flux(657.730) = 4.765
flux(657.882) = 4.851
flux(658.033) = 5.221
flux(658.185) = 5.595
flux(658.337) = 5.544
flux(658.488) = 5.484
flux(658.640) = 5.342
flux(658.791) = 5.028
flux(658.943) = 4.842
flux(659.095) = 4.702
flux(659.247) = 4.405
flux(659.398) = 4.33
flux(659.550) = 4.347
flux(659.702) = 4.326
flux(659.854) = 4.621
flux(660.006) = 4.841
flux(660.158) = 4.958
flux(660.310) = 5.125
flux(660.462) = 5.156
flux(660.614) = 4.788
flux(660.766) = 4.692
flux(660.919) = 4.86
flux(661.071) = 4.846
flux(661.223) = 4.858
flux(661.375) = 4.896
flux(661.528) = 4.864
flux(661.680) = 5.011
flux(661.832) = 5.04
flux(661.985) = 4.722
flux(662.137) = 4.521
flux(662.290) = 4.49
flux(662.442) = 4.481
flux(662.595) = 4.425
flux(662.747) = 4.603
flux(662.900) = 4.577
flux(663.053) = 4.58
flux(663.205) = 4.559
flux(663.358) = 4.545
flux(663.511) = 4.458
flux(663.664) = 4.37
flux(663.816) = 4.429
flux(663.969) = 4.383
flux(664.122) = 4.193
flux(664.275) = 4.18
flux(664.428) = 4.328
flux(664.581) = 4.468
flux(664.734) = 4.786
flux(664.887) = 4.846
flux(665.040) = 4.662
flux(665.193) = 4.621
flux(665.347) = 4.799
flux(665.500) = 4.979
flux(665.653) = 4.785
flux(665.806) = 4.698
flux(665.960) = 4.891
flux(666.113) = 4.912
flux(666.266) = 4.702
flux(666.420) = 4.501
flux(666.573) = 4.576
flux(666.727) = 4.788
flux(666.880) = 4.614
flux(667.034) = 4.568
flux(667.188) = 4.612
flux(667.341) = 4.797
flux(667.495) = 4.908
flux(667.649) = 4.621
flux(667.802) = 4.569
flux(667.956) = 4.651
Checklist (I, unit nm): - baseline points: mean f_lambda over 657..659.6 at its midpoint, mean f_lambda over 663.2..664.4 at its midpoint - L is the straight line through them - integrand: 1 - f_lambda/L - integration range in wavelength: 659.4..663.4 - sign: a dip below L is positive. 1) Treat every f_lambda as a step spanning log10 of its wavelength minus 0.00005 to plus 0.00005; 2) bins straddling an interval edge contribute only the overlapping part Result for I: -0.12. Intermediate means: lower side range 4.84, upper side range 4.38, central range 4.71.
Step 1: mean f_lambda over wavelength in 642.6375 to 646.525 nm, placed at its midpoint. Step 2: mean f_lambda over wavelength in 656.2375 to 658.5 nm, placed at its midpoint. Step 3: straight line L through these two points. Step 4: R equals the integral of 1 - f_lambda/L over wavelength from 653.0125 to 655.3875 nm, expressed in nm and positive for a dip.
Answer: -0.07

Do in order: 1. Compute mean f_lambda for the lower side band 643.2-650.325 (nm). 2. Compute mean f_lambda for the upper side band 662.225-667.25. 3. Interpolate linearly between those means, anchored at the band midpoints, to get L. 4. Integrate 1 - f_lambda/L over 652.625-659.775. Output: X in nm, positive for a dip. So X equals -0.34 nm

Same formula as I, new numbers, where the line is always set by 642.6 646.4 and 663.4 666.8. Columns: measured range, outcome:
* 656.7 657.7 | 0.037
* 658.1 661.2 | -0.179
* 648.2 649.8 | 0.009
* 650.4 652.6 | -0.071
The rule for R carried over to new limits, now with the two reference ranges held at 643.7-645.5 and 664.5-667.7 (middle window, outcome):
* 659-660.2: 0.036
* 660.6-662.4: -0.033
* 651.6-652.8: -0.025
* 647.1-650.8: 0.000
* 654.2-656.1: -0.102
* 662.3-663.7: 0.059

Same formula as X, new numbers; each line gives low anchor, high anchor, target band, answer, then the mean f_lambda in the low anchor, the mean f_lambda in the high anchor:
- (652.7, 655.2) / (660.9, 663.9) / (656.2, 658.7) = -0.04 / 4.89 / 4.65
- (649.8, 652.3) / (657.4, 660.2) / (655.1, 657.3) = 0.03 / 4.65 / 4.86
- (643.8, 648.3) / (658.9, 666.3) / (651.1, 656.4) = -0.18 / 4.71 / 4.66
